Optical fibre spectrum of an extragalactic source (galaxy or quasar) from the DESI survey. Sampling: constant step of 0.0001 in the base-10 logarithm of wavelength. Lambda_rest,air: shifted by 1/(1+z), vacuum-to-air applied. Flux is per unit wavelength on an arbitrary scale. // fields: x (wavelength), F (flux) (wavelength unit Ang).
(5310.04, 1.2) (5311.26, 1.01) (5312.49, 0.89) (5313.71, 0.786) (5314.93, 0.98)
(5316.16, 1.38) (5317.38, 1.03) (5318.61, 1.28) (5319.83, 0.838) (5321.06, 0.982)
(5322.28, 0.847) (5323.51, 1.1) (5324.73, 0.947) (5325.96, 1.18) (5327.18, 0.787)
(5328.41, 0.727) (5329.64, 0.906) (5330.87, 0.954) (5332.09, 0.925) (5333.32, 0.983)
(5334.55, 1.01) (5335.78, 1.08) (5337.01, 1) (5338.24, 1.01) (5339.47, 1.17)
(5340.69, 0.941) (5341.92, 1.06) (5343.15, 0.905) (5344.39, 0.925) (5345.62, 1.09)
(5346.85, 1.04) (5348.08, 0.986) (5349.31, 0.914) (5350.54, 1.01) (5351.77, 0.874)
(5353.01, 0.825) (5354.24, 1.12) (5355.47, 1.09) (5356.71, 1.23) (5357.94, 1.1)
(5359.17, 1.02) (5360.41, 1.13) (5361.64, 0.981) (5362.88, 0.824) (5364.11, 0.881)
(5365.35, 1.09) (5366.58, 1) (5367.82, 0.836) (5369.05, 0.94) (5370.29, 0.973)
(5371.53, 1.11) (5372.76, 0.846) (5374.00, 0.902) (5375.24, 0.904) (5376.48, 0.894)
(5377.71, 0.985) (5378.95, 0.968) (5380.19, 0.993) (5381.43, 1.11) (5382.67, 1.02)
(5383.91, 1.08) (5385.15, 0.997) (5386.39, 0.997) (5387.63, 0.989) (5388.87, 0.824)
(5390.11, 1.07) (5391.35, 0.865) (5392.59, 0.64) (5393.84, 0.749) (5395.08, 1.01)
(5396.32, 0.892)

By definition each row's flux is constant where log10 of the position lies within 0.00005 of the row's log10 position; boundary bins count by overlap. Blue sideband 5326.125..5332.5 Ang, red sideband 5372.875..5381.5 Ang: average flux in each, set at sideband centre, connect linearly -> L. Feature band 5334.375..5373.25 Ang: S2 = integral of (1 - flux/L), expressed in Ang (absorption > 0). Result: -3.6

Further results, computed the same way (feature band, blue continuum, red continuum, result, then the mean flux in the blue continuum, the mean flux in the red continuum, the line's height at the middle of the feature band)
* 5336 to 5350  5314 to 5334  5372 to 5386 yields -0.3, 0.987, 0.975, 0.983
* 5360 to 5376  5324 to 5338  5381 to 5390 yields 0.6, 0.957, 1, 0.989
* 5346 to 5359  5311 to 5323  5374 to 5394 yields -0.6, 1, 0.946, 0.972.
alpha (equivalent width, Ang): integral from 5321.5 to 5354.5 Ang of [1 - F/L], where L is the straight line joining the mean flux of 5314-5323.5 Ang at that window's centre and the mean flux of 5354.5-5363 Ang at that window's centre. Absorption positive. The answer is 2.6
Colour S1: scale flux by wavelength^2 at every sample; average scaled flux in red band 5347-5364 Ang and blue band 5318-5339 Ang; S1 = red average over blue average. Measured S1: 1.04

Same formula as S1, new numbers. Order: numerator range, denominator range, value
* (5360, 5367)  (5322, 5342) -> 1.01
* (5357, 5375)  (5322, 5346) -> 1.01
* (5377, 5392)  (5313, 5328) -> 1.01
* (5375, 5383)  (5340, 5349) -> 1.01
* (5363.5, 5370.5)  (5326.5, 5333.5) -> 1.10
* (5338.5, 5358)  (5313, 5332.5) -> 1.05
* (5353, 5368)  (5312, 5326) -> 1.02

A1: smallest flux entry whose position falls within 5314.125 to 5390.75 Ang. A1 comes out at 0.727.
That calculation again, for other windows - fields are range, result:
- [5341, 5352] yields 0.874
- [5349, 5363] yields 0.824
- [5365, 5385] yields 0.836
